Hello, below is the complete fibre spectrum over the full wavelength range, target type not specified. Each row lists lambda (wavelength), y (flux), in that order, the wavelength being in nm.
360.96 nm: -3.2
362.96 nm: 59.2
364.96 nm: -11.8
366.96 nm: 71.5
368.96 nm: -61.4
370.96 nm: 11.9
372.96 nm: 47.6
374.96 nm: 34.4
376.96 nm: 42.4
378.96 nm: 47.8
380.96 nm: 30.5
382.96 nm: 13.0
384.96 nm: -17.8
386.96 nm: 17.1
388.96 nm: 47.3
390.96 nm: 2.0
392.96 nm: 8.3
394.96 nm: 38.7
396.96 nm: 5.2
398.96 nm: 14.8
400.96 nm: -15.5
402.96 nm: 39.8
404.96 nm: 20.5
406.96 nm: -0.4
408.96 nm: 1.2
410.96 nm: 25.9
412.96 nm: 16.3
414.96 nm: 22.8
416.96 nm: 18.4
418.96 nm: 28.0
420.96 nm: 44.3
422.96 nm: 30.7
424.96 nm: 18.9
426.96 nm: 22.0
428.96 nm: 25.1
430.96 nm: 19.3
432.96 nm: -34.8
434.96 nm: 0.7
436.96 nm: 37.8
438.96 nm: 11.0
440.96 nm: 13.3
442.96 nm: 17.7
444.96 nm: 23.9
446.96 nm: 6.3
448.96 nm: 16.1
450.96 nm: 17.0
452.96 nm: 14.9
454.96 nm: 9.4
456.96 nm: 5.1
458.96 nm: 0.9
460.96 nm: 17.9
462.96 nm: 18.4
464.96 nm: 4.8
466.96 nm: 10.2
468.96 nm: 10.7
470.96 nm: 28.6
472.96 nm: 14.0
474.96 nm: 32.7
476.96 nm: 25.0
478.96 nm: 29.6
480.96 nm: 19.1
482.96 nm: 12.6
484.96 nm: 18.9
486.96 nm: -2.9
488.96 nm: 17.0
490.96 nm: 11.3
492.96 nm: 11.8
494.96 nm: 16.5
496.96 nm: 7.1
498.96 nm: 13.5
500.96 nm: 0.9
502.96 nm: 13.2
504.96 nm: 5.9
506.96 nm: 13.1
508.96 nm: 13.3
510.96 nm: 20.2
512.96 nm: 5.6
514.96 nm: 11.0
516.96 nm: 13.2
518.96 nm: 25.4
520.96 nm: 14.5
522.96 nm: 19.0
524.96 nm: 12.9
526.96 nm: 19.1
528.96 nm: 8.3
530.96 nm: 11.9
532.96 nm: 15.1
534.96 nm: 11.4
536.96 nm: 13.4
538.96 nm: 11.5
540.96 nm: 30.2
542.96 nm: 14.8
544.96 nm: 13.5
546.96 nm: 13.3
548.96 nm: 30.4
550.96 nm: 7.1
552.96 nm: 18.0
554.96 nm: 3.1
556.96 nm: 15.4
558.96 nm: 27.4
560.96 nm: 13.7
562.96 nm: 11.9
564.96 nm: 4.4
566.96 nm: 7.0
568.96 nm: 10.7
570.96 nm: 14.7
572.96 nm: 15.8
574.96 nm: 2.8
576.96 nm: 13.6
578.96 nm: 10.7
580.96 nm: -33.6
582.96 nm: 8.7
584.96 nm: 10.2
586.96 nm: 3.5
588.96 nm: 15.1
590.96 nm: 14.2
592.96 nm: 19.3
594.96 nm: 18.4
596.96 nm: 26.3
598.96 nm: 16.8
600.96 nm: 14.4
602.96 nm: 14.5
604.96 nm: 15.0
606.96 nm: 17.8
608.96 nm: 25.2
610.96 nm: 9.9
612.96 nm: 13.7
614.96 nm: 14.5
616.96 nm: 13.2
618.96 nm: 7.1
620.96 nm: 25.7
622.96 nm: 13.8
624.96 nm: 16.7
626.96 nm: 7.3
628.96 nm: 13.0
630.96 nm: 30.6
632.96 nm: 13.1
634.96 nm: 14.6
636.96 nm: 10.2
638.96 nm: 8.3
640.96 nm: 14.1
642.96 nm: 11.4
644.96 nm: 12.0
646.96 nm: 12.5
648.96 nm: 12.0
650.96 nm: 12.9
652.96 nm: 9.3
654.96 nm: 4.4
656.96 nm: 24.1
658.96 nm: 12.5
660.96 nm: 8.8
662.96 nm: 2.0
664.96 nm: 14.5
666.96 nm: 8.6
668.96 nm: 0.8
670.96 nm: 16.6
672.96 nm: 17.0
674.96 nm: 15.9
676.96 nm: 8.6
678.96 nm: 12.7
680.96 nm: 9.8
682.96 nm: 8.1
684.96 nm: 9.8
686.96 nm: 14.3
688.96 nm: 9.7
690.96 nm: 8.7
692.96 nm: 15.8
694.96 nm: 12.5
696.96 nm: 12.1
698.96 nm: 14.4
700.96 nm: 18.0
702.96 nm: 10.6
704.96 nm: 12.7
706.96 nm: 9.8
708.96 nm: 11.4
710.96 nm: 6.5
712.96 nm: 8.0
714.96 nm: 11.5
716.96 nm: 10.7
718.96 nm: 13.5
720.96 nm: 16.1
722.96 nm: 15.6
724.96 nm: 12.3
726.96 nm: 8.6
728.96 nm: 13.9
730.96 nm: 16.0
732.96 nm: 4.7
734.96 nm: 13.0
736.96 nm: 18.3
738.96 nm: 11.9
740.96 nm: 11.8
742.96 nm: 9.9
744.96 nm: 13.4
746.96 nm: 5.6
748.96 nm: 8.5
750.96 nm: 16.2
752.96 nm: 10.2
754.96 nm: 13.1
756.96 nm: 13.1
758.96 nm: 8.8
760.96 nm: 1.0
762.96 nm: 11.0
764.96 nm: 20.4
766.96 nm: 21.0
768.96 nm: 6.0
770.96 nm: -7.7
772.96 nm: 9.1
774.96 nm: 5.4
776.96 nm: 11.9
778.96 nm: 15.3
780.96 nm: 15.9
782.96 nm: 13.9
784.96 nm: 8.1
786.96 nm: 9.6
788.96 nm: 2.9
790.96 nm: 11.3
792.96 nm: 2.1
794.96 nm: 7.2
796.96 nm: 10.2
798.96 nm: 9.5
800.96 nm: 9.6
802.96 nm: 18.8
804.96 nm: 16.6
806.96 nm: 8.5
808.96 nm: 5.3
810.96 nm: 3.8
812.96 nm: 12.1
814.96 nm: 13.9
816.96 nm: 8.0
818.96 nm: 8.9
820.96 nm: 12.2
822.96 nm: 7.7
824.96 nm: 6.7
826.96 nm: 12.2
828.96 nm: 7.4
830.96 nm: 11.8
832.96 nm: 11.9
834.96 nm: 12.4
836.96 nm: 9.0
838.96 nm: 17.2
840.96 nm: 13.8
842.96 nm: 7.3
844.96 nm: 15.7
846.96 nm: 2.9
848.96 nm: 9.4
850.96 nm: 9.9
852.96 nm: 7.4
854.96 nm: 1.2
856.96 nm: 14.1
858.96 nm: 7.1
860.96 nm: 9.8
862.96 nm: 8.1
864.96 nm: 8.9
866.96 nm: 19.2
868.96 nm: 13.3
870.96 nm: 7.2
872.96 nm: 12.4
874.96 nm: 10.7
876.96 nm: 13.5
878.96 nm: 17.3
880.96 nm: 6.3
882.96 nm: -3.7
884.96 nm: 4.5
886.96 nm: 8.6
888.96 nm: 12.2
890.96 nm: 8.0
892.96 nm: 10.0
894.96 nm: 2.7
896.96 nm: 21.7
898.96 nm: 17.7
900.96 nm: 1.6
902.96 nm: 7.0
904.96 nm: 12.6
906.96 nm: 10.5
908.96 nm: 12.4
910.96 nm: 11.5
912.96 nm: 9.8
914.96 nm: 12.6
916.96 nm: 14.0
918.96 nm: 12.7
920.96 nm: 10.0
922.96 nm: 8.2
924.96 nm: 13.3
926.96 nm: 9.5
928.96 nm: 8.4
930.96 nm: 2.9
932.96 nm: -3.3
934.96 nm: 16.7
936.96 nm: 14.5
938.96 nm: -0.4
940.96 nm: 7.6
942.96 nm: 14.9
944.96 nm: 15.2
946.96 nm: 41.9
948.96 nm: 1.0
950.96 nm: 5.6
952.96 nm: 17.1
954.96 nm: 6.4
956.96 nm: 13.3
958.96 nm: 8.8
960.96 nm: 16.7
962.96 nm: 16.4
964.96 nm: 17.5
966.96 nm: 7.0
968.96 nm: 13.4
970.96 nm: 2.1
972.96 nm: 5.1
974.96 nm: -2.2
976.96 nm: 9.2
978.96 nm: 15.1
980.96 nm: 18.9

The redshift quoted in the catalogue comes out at 1.054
